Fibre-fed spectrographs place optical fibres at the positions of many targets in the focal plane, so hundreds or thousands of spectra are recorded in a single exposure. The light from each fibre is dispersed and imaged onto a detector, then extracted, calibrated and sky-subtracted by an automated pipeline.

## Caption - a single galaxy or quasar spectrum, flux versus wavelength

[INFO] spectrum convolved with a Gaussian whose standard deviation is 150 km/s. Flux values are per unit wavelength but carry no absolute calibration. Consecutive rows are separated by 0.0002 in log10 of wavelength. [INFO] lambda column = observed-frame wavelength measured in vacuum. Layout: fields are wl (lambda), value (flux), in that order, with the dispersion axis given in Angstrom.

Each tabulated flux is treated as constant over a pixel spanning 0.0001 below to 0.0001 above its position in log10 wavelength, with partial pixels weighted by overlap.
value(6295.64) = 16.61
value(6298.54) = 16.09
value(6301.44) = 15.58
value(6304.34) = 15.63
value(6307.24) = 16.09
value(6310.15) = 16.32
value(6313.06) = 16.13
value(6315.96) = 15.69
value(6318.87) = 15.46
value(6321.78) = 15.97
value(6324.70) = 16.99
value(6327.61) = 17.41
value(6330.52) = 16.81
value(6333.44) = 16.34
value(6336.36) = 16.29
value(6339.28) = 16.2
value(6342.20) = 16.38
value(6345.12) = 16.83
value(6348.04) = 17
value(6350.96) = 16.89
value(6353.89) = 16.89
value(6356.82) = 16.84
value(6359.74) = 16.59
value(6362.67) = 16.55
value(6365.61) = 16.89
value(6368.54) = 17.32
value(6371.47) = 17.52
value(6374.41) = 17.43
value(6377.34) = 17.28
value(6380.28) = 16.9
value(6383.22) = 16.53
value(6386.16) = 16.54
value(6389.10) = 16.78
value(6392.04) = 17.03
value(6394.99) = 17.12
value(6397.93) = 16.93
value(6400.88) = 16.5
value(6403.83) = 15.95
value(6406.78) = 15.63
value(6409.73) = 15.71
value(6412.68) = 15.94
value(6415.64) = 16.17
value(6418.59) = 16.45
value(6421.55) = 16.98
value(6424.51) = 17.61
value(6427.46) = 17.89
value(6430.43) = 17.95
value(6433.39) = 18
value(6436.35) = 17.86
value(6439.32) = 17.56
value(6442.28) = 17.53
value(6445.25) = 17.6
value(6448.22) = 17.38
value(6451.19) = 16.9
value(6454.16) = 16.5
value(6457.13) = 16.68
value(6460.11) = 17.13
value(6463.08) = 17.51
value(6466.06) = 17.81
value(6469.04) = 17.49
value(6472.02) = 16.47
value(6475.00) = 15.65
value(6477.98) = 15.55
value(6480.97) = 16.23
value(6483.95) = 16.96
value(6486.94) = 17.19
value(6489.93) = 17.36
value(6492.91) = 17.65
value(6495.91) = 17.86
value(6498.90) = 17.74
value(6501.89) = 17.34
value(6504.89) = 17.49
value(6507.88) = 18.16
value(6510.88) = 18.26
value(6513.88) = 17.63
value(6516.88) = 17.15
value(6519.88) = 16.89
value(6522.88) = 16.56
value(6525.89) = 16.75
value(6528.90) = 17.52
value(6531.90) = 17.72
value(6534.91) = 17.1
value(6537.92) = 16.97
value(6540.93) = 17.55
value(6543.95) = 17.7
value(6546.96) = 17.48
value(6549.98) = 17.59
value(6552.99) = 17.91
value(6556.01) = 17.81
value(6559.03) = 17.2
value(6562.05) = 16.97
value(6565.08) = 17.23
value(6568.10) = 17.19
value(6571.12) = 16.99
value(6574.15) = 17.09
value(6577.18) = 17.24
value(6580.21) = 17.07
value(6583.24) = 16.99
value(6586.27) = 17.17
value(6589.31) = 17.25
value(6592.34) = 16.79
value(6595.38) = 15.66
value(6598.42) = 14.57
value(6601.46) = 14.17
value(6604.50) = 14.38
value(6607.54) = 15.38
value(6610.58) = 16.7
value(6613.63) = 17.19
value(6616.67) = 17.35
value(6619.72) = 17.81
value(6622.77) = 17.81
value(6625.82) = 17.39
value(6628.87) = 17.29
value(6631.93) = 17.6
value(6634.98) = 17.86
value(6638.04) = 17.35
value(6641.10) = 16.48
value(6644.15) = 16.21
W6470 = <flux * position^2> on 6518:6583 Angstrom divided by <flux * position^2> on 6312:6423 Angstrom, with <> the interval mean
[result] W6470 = 1.10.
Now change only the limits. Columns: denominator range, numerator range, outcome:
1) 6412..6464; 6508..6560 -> 1.04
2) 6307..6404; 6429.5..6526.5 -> 1.07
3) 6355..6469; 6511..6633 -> 1.05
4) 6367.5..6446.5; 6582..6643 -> 1.04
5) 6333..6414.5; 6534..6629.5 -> 1.08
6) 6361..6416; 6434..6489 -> 1.04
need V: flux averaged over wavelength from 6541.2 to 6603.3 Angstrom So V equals 16.9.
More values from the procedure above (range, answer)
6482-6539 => 17.4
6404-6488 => 16.9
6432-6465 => 17.3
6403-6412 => 15.8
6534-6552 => 17.4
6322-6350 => 16.7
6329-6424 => 16.7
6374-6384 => 17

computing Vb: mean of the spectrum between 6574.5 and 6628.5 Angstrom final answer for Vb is 16.6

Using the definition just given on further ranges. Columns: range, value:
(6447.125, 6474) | 17.1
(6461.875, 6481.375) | 16.7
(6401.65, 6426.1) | 16.3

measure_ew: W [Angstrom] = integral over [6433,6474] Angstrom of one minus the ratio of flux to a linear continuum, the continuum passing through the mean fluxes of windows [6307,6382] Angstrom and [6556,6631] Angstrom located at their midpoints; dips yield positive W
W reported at -1.4 Angstrom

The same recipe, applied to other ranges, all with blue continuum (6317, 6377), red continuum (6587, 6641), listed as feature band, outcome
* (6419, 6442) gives -1.3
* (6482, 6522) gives -2.0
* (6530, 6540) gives -0.4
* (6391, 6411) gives 0.4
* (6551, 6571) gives -0.9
